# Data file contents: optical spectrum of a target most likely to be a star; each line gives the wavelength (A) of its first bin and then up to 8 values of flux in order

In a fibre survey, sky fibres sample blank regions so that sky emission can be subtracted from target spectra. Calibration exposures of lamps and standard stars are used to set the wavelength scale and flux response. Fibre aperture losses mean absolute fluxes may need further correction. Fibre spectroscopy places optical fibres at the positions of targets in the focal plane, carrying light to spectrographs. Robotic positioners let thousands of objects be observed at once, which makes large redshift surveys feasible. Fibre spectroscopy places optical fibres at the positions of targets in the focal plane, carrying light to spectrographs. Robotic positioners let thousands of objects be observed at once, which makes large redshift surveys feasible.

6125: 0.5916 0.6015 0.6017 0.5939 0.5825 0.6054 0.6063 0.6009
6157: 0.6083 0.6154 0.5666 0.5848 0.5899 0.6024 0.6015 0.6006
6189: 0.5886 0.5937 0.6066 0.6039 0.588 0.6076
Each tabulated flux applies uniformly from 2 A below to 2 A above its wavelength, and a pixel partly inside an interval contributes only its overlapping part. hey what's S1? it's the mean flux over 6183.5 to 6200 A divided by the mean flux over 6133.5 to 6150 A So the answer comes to 1.00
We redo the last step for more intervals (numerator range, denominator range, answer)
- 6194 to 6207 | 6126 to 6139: 1.00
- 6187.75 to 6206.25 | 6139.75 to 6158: 0.99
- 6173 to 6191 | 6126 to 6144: 1.00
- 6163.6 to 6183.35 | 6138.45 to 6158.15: 0.98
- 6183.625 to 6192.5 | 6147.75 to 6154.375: 0.98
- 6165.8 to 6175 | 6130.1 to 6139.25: 0.98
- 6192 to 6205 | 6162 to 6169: 1.04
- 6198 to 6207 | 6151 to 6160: 0.99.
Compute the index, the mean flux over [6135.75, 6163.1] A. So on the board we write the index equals 0.602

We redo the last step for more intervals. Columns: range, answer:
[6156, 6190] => 0.595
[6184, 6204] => 0.598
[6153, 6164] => 0.606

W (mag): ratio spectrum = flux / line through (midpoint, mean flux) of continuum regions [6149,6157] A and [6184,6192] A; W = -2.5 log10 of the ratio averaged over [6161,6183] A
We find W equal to 0.01 mag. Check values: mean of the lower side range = 0.604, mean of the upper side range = 0.594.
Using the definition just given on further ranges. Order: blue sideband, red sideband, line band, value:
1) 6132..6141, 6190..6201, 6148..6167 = -0.01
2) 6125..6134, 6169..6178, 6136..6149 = 0.00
